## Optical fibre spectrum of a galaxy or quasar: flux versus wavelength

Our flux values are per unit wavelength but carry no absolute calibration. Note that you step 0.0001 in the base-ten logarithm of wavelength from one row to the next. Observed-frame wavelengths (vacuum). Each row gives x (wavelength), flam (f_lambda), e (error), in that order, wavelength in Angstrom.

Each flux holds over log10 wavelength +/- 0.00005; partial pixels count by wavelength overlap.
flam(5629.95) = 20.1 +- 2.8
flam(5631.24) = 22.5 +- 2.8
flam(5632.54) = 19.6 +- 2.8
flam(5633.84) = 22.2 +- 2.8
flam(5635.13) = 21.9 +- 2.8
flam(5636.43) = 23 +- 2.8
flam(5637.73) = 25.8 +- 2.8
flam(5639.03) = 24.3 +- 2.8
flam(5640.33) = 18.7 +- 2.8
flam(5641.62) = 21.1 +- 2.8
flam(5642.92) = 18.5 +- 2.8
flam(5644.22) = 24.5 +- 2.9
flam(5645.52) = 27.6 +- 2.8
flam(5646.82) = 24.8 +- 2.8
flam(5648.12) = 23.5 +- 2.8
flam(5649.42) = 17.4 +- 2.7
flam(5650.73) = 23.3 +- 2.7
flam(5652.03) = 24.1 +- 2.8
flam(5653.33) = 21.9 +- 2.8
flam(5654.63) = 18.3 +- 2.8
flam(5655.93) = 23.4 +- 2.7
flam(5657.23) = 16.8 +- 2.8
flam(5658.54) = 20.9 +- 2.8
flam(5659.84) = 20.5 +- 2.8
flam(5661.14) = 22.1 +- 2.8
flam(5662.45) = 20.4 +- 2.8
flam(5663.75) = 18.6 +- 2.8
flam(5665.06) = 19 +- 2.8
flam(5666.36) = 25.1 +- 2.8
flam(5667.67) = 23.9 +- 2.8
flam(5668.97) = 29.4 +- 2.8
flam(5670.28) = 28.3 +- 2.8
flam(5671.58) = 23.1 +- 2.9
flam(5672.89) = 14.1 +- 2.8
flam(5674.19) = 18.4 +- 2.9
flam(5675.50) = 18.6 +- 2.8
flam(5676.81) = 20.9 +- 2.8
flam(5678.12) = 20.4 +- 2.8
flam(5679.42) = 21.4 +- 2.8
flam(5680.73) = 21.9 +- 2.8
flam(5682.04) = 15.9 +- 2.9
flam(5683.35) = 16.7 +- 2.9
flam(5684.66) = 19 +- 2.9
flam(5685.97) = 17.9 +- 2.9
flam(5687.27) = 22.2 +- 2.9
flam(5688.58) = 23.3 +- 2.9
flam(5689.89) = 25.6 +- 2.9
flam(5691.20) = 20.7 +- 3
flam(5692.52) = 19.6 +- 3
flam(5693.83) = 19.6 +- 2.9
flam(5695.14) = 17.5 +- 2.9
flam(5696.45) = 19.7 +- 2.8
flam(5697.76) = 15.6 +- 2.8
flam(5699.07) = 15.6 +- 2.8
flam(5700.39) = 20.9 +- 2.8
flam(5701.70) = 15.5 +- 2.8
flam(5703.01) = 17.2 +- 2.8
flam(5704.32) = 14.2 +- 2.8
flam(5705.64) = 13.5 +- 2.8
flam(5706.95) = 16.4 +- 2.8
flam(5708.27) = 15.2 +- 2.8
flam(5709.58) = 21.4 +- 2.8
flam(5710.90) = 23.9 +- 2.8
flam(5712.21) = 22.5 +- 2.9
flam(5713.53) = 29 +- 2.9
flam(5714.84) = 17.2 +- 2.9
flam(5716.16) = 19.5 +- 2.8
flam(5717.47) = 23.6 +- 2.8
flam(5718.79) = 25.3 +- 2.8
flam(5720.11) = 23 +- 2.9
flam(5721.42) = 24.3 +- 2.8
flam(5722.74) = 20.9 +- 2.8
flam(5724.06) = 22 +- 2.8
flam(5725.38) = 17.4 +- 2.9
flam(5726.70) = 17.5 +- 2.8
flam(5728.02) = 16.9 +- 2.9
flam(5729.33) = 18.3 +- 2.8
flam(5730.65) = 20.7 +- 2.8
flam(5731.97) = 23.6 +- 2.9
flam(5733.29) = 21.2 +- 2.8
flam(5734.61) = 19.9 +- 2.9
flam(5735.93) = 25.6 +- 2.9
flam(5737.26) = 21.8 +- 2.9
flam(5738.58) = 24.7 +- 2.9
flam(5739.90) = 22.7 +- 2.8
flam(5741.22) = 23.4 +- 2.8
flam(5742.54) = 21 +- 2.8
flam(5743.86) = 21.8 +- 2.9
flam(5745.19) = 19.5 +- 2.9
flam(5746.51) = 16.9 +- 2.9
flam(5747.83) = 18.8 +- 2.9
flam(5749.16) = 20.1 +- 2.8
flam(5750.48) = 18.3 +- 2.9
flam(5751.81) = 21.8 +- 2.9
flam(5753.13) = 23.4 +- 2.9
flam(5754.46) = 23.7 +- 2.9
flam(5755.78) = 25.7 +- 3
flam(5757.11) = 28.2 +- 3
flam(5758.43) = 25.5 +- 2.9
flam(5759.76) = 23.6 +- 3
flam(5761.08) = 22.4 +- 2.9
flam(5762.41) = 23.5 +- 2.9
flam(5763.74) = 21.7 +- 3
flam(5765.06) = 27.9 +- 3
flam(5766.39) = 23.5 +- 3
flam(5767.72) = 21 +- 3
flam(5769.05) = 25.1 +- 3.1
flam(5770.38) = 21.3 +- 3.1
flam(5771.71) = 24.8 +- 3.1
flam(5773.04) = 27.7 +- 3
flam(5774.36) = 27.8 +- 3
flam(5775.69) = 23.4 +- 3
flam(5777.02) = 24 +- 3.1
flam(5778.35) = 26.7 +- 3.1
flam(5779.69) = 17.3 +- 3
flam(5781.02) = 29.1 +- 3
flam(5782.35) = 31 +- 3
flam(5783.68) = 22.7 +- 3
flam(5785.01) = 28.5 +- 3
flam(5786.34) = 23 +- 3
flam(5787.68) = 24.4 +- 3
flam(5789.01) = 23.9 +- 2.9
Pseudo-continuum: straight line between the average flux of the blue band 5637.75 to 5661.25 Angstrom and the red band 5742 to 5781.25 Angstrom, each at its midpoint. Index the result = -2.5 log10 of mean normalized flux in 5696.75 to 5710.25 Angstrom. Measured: 0.33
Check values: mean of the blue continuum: 21.9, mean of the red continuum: 23.1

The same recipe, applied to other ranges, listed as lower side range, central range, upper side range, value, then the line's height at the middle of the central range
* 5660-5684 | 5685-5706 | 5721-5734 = 0.11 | 20.7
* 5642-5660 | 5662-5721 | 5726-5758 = 0.07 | 21.7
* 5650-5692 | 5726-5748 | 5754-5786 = 0.13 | 23.6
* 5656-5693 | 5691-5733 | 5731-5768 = 0.11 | 21.7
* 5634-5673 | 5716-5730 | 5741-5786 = 0.11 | 23.1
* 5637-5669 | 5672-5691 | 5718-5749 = 0.10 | 21.7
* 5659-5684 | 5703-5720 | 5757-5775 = 0.12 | 22.5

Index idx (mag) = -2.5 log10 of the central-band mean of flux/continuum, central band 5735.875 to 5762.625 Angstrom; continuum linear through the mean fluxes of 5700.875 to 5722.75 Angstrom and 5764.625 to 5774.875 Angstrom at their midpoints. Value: 0.035 mag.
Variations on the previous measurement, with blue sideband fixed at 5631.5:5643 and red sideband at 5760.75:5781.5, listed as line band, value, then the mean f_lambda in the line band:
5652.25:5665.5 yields 0.10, 20.3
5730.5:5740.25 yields 0.05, 22.6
